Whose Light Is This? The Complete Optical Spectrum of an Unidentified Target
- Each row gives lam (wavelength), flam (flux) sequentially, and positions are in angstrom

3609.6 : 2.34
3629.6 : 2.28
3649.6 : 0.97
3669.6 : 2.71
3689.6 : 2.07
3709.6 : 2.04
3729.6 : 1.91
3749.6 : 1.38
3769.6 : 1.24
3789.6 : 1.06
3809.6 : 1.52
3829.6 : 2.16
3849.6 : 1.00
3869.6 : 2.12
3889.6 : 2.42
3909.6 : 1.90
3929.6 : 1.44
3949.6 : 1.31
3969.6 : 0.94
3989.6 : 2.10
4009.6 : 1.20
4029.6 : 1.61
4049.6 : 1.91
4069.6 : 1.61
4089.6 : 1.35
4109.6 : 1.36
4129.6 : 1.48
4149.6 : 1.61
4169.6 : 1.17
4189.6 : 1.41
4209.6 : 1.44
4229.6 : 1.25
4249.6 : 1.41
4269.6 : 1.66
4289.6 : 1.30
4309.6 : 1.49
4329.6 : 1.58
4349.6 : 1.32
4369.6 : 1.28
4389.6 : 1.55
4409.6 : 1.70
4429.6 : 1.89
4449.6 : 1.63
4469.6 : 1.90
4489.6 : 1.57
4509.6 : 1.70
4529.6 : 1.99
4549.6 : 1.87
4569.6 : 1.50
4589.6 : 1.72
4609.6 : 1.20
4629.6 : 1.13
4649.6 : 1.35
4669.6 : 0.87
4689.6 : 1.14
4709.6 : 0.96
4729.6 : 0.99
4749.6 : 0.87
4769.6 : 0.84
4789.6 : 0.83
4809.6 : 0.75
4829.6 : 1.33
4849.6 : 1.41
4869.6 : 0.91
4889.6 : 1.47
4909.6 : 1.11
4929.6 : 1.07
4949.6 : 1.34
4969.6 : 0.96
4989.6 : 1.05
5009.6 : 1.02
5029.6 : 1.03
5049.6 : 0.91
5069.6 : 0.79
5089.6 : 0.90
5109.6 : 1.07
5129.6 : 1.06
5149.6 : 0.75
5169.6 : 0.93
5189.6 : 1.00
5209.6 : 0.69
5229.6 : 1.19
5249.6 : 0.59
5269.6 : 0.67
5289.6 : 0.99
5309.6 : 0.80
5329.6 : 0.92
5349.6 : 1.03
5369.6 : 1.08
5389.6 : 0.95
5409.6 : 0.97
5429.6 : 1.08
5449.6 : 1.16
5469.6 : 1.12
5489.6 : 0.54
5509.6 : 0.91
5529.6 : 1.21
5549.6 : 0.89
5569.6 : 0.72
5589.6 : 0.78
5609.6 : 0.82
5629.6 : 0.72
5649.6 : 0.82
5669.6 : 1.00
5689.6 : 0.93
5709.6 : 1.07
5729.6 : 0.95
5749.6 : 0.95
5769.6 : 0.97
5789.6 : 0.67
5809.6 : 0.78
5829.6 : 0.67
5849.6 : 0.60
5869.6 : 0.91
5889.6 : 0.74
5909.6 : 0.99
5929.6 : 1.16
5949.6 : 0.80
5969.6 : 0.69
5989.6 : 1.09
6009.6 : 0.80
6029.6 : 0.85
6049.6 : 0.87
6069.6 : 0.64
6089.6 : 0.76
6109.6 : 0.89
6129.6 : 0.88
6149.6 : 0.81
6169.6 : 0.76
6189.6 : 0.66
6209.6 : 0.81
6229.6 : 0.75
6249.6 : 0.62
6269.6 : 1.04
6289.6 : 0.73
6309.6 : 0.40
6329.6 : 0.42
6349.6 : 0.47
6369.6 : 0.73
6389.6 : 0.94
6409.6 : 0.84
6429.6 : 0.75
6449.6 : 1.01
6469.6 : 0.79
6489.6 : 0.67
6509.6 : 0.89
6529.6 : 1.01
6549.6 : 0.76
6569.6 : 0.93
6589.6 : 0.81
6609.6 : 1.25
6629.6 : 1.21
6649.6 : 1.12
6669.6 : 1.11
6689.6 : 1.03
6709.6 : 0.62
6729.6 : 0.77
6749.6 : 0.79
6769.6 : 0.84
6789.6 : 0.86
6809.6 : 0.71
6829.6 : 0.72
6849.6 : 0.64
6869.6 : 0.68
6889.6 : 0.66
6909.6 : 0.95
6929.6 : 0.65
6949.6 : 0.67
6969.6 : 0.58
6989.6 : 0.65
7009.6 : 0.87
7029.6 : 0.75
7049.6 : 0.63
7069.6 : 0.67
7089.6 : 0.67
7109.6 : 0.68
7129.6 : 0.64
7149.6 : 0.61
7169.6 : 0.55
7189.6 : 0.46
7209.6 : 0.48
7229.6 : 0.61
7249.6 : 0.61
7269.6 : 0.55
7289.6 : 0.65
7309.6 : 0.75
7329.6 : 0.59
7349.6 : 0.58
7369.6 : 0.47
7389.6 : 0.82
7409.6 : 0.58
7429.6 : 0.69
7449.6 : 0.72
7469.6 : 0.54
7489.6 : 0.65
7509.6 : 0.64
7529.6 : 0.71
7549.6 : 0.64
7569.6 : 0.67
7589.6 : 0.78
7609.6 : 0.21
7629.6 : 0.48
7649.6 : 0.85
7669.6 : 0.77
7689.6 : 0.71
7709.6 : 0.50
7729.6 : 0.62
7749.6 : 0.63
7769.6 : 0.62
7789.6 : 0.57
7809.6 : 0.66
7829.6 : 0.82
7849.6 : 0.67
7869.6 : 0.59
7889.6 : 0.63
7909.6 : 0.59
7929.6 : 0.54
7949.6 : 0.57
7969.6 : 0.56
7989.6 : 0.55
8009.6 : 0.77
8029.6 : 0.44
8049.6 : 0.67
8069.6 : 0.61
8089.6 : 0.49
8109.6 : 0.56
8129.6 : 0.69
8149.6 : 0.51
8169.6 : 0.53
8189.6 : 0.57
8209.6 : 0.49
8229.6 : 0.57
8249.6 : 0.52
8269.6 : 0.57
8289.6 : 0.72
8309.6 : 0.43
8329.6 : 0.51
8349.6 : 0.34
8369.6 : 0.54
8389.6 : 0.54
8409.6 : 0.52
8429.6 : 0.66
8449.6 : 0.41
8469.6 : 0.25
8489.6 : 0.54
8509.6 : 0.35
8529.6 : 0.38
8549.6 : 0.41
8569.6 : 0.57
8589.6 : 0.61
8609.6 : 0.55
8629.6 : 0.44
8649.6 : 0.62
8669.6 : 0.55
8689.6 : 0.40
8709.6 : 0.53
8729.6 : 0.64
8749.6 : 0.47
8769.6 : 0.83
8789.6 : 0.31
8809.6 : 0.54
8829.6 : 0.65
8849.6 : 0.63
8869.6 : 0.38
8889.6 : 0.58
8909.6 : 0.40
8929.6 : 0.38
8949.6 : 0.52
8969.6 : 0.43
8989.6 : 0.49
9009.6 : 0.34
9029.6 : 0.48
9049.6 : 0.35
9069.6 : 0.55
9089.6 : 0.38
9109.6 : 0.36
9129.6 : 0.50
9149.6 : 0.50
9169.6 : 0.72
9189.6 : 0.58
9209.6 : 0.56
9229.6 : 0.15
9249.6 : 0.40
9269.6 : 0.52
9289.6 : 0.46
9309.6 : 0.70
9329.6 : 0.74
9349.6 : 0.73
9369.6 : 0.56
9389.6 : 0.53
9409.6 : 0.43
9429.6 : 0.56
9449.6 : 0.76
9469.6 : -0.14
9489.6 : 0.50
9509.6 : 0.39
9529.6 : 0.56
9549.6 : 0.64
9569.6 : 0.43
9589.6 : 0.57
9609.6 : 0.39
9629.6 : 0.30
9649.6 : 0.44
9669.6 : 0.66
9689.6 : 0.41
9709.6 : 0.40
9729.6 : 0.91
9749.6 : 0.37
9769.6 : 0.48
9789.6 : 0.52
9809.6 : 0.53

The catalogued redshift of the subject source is 1.37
